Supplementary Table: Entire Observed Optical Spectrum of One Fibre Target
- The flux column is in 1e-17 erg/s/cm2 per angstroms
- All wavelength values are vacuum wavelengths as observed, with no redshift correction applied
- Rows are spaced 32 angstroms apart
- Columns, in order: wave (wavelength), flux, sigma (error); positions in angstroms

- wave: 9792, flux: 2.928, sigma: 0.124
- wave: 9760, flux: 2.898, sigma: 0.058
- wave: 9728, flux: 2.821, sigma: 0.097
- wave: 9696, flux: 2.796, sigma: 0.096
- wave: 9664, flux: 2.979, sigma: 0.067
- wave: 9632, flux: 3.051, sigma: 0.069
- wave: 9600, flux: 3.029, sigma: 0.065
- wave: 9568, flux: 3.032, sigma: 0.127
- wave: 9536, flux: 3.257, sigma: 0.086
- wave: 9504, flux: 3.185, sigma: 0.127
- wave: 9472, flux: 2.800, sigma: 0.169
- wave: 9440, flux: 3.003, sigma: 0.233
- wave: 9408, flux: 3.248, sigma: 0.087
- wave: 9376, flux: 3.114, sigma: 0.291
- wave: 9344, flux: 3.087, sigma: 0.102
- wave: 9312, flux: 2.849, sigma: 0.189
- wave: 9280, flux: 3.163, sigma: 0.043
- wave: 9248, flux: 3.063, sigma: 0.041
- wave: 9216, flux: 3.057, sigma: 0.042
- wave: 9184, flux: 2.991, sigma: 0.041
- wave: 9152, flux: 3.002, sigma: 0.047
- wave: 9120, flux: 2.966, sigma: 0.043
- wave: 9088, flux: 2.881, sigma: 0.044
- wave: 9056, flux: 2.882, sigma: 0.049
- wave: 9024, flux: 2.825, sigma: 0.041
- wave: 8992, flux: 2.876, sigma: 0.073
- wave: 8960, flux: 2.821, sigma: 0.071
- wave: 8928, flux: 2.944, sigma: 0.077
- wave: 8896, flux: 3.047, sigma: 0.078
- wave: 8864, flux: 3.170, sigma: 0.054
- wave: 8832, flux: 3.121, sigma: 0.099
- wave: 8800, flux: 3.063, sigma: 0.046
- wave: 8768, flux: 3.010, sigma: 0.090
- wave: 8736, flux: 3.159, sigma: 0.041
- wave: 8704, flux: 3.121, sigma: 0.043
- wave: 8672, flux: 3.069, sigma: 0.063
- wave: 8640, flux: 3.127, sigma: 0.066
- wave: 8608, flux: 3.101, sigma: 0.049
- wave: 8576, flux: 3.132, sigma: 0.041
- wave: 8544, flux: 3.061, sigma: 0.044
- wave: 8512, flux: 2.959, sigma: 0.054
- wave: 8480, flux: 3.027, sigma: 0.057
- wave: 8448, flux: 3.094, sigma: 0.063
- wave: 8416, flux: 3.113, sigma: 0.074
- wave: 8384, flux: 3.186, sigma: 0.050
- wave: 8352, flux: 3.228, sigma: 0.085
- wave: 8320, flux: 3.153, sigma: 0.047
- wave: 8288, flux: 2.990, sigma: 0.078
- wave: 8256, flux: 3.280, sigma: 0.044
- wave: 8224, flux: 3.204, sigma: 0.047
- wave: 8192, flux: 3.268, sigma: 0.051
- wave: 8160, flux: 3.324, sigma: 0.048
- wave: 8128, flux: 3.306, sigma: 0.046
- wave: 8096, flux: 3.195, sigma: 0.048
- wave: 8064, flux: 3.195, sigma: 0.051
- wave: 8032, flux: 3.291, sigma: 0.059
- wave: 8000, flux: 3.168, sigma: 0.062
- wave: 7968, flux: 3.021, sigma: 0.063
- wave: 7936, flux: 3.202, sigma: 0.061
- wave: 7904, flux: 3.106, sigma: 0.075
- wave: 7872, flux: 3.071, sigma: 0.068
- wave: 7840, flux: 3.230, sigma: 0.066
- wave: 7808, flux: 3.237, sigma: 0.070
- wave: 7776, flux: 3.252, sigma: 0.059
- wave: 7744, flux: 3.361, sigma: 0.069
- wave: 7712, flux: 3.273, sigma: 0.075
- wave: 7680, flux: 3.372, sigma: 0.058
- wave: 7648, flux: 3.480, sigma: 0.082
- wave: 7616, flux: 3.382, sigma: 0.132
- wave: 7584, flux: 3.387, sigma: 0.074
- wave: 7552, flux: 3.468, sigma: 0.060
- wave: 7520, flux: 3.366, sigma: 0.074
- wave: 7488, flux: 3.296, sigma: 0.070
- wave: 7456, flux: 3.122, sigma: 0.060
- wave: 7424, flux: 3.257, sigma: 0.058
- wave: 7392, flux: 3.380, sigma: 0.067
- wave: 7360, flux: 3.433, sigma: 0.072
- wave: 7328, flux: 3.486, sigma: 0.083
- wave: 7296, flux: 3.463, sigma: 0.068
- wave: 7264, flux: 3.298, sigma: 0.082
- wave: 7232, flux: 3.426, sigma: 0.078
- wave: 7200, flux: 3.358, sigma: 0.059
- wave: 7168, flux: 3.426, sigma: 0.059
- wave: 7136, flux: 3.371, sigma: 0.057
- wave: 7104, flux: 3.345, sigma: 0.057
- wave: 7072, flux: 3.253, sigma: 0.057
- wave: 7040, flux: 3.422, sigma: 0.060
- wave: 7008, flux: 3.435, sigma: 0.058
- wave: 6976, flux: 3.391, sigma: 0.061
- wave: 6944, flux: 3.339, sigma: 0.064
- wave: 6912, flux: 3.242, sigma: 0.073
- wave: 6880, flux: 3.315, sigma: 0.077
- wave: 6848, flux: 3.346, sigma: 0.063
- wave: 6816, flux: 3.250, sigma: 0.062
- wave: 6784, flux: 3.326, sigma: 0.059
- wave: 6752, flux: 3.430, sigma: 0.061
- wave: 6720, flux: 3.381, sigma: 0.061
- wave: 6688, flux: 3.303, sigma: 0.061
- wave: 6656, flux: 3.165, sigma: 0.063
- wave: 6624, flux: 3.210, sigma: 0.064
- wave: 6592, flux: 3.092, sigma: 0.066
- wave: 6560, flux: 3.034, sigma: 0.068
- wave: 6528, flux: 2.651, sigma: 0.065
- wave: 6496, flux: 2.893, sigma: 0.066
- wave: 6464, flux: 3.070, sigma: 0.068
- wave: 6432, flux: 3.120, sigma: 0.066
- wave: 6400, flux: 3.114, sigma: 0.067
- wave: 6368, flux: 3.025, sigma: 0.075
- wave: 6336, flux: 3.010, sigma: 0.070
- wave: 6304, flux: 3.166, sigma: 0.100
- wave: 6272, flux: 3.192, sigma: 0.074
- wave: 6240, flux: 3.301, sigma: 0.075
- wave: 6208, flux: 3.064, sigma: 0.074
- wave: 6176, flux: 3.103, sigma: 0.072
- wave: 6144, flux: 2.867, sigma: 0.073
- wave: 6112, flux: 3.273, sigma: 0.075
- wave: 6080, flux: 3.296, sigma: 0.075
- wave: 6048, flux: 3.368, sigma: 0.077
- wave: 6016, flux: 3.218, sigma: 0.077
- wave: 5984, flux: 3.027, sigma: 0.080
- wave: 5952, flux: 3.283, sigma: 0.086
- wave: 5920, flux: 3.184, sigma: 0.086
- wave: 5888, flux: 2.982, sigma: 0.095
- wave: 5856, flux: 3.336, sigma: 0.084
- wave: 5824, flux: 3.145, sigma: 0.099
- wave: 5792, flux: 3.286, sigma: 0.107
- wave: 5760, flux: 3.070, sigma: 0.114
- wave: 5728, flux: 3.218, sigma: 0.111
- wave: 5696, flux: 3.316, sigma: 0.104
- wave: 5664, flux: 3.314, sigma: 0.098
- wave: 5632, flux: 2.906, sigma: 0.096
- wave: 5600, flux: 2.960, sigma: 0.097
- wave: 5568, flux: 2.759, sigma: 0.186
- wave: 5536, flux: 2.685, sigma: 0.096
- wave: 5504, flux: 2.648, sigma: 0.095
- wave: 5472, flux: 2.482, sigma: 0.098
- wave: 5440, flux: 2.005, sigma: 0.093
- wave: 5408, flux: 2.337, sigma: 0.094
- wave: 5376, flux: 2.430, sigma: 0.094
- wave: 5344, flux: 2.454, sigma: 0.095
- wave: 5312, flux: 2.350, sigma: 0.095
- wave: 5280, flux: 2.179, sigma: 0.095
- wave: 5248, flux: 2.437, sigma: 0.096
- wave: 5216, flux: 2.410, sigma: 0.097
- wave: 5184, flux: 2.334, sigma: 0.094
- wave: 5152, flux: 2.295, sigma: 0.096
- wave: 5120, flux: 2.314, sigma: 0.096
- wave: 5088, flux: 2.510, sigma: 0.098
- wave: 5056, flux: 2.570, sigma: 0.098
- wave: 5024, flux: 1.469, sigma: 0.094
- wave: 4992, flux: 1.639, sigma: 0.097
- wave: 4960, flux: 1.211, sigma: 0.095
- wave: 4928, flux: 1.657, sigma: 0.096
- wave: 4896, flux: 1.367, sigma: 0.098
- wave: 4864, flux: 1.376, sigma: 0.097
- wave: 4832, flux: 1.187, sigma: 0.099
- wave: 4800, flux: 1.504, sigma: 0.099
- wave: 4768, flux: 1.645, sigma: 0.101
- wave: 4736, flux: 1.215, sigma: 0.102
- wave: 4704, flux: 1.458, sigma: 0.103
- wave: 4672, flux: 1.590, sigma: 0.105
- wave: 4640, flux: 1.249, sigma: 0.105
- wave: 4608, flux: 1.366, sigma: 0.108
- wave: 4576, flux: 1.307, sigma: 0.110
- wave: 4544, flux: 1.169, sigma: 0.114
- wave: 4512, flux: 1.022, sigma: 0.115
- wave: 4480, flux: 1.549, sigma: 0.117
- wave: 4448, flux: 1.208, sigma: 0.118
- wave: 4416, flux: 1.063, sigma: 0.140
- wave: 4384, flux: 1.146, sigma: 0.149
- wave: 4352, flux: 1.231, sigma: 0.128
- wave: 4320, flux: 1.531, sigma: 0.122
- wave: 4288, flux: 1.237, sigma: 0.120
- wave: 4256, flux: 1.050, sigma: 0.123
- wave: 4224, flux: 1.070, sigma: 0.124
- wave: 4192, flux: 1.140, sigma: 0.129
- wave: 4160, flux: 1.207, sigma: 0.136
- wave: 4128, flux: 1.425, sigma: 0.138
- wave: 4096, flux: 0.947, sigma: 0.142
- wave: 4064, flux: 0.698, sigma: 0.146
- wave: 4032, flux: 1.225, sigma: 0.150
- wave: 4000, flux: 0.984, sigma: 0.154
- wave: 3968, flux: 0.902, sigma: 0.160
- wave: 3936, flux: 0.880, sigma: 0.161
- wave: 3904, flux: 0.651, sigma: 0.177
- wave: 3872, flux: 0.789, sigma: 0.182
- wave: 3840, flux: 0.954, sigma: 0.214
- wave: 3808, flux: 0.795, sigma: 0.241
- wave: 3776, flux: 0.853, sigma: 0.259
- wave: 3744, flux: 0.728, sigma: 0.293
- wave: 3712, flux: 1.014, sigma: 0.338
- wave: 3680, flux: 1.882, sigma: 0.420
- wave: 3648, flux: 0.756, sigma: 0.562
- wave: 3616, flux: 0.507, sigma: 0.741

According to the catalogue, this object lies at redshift 0.26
